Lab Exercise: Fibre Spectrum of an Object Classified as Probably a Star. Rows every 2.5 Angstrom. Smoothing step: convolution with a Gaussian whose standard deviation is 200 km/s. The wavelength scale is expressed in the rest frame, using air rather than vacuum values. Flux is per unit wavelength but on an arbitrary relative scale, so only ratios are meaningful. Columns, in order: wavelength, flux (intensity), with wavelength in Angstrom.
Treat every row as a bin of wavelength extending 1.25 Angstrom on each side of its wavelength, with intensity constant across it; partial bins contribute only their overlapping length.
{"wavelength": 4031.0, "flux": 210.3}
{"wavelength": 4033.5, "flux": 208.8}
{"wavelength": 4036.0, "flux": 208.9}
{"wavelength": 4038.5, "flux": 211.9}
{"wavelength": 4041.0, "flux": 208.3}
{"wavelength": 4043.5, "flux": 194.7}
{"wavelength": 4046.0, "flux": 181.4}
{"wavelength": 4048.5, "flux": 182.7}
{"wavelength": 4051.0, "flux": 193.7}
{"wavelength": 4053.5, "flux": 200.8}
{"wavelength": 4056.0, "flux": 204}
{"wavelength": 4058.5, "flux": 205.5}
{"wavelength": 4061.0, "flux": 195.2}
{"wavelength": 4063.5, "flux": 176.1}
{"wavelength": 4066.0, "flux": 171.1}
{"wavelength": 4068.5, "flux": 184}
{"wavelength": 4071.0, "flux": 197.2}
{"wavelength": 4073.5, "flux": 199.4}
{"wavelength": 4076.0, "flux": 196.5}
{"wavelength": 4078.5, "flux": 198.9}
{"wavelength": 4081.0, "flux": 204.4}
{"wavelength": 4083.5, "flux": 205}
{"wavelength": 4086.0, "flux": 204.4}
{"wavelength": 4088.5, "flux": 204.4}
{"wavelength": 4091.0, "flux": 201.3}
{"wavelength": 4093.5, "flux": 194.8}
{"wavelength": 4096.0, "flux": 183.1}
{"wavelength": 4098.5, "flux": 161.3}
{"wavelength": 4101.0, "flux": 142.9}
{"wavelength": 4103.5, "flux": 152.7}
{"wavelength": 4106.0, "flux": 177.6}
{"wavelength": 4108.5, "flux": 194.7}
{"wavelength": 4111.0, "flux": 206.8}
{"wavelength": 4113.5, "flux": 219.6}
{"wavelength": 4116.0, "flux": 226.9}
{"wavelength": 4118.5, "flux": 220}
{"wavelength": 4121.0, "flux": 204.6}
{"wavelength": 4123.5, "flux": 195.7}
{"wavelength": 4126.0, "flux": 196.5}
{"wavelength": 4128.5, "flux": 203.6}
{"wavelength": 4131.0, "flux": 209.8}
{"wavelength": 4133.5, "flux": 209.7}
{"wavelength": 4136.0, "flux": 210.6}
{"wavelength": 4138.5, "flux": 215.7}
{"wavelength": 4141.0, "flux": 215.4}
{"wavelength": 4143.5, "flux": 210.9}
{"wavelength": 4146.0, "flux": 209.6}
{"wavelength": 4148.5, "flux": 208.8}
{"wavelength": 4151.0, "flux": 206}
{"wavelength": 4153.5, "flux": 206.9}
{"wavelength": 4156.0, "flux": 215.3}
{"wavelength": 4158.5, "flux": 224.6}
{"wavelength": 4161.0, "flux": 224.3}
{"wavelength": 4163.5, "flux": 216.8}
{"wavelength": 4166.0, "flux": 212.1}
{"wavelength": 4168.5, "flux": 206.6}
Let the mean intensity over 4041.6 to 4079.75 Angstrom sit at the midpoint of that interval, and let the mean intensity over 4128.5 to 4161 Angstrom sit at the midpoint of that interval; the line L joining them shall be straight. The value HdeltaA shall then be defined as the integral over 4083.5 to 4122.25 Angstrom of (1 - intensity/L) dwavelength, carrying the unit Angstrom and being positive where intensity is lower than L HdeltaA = 1.7 Angstrom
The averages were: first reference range 192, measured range 193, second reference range 212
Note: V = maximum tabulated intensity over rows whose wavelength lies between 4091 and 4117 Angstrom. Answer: 226.9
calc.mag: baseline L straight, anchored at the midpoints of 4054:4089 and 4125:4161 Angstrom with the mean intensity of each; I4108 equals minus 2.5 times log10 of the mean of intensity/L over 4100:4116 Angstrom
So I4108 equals 0.10 mag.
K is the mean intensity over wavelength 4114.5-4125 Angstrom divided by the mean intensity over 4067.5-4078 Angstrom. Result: 1.09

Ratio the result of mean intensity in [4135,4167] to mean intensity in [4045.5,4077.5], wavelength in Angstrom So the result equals 1.11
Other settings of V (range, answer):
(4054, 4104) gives 205.5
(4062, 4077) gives 199.4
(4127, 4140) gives 215.7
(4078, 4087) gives 205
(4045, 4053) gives 193.7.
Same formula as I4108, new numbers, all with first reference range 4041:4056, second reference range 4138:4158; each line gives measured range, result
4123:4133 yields 0.03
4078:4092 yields -0.02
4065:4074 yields 0.05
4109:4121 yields -0.05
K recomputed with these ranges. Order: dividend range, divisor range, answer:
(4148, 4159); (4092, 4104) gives 1.26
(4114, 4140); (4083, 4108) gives 1.15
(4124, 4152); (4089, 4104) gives 1.19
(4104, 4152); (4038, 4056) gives 1.05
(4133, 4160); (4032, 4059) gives 1.06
